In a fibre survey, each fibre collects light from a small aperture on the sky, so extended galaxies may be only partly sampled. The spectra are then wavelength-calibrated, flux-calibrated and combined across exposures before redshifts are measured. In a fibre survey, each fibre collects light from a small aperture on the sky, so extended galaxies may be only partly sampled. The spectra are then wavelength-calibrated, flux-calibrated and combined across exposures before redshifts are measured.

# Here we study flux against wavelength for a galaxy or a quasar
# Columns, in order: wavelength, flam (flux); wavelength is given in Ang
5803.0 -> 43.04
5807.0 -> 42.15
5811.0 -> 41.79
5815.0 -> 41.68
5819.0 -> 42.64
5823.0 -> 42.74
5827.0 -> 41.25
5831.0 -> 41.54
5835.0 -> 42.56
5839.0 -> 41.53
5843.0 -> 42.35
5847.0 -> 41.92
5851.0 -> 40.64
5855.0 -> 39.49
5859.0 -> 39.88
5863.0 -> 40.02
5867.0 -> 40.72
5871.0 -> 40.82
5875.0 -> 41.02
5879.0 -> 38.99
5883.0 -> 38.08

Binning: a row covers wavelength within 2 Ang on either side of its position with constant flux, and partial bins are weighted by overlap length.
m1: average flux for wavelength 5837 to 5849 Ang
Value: 41.9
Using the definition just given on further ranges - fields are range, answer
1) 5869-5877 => 40.9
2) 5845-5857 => 40.7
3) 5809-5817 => 41.7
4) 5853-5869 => 40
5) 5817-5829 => 42.2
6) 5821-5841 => 41.9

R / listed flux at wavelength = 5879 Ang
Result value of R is 38.99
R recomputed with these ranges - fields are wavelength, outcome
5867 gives 40.72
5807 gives 42.15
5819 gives 42.64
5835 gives 42.56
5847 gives 41.92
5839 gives 41.53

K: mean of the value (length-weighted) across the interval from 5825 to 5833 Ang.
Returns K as 41.4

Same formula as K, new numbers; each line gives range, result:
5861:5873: 40.5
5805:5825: 42.2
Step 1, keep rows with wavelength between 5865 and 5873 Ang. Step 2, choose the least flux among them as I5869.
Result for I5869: 40.72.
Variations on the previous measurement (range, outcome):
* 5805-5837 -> 41.25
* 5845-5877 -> 39.49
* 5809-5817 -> 41.68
